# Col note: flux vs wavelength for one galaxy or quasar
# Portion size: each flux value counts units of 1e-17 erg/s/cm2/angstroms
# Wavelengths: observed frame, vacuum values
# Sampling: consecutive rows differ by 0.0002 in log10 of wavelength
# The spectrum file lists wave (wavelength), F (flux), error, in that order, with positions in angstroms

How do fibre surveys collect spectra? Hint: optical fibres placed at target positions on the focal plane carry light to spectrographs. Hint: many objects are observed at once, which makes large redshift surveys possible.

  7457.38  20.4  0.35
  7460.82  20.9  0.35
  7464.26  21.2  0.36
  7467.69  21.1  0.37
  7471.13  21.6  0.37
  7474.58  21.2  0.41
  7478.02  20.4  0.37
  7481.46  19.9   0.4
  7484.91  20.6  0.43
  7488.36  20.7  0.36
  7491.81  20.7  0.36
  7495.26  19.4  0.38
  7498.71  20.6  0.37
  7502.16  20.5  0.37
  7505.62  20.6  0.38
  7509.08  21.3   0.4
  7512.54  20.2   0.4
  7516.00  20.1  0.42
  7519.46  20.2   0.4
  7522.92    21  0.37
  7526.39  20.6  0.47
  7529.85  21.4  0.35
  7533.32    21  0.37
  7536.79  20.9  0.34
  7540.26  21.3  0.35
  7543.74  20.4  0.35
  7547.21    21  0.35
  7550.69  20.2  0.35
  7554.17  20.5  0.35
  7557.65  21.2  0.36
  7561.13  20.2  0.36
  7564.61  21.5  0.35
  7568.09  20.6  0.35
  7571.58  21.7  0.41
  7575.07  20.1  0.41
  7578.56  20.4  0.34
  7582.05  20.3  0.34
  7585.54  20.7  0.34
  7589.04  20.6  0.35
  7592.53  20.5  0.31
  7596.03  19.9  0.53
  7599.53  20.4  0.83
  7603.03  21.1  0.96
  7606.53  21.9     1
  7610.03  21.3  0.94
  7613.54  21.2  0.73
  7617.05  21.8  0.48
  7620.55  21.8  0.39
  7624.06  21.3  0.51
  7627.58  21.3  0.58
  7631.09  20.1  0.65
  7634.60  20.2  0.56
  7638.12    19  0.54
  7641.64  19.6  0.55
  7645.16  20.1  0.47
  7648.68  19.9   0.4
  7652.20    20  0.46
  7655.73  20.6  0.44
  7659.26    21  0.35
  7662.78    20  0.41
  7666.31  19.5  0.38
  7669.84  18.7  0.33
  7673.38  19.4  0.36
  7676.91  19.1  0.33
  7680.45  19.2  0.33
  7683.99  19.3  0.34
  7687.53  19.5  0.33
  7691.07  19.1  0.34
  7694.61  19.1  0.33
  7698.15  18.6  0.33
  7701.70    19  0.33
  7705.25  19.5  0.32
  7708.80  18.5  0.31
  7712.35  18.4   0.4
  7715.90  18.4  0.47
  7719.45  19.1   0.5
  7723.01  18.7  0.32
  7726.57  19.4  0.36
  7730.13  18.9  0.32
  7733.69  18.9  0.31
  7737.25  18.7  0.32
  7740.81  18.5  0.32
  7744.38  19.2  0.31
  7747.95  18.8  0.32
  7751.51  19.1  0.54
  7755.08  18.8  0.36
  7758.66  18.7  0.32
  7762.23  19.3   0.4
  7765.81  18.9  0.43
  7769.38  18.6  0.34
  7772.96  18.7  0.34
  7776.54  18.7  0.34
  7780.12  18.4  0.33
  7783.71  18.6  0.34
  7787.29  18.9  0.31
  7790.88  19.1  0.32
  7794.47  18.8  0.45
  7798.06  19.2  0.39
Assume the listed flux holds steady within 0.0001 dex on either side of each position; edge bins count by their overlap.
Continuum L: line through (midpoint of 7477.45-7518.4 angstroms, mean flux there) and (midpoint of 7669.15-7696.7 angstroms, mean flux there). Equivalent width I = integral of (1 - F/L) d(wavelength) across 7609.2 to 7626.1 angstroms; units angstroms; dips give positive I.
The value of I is -1.6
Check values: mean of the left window 20.4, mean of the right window 19.2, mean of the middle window 21.5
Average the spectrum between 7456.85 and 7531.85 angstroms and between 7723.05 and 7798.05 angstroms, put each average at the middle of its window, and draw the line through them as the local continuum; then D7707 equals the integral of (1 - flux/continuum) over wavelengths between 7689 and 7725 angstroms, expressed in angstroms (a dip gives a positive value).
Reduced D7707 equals 0.7 angstroms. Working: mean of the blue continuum 20.7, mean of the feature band 18.8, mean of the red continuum 18.9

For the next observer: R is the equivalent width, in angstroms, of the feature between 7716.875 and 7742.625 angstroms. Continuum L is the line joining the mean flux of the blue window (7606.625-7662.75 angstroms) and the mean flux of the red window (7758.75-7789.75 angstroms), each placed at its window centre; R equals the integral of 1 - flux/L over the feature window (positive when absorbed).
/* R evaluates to 0.7 angstroms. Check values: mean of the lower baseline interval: 20.6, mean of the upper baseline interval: 18.8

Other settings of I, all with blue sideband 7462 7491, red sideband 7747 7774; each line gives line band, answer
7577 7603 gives -0.52 angstroms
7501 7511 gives -0.09 angstroms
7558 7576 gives -0.60 angstroms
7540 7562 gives -0.37 angstroms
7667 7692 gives 0.30 angstroms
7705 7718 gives 0.40 angstroms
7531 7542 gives -0.36 angstroms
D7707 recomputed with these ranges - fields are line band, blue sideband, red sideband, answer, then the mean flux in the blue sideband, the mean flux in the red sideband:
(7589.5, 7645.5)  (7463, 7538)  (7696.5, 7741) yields -3.0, 20.7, 18.8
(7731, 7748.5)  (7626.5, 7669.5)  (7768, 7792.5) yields 0.3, 20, 18.7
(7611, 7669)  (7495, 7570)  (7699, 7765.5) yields -2.1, 20.7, 18.9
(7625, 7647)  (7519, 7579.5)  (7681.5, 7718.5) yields -0.4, 20.8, 19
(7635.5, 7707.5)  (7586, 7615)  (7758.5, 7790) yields 1.8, 20.9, 18.8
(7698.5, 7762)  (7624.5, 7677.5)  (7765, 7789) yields 1.0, 20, 18.7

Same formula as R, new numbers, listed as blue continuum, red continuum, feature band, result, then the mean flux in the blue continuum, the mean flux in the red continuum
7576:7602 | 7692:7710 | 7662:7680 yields 0.1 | 20.4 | 19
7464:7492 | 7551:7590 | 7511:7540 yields 0.1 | 20.8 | 20.7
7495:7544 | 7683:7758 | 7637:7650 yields -0.1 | 20.7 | 18.9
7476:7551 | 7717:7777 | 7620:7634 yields -0.9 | 20.6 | 18.9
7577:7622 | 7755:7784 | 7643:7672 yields 0.3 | 20.9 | 18.7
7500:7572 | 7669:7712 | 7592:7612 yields -0.8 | 20.8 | 19.1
